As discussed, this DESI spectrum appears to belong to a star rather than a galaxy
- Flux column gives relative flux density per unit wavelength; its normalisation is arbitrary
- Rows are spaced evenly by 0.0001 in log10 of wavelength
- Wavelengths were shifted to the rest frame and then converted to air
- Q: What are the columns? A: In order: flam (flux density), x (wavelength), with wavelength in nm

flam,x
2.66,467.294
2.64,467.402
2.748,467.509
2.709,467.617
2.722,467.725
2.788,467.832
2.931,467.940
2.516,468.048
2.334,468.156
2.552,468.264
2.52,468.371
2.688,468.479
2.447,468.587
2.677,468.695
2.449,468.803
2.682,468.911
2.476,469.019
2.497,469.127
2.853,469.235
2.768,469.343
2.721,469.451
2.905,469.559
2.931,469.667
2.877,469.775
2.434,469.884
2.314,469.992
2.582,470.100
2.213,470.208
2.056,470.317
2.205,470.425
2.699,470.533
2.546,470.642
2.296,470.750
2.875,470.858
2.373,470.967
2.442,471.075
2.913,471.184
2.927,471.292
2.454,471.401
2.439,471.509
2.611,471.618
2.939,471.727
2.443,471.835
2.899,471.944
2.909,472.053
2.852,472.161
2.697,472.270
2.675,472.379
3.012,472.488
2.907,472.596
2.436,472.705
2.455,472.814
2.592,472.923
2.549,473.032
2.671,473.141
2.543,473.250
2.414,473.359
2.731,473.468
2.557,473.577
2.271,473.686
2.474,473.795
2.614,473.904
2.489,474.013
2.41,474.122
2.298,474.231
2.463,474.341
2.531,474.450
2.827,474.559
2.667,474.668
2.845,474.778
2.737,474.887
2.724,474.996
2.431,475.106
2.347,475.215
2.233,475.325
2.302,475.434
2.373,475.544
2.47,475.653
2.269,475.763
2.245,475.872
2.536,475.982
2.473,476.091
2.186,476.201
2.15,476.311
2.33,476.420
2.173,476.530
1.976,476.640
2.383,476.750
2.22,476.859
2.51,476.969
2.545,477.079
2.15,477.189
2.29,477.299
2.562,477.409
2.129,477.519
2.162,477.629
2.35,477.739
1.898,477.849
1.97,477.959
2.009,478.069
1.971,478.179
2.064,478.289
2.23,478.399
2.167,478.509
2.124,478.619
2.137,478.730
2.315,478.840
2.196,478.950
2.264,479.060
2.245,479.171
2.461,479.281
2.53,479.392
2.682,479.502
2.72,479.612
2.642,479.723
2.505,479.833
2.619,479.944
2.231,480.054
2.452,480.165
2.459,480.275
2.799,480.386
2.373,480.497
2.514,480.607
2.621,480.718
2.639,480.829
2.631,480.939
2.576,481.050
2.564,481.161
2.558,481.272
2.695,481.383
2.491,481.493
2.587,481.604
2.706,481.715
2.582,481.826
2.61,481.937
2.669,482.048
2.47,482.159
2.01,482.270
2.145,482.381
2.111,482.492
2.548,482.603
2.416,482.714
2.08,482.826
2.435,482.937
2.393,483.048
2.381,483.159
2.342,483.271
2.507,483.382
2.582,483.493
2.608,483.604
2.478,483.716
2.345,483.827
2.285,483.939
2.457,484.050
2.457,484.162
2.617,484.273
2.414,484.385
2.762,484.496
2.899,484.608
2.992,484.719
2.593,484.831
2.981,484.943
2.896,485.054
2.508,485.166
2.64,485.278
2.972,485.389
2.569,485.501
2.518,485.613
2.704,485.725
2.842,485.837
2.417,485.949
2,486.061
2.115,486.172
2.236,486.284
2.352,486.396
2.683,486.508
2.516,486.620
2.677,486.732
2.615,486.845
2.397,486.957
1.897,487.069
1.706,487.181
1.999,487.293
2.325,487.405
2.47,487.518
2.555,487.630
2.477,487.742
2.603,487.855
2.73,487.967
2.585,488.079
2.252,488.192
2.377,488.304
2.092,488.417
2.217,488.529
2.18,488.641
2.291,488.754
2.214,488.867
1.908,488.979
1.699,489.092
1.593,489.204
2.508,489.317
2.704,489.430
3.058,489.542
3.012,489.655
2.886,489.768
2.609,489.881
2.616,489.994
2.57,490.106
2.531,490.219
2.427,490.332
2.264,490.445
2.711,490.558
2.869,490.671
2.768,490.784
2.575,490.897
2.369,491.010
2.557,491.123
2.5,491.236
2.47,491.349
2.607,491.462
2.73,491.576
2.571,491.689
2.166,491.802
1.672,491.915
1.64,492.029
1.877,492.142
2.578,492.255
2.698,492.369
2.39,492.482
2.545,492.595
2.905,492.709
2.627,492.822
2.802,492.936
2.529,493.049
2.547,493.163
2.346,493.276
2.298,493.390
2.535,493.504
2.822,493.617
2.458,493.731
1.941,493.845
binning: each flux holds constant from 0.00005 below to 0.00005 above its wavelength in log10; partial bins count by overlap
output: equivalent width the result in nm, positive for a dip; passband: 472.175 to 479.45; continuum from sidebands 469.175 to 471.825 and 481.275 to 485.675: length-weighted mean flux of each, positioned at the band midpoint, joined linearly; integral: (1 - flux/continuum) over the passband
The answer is 0.50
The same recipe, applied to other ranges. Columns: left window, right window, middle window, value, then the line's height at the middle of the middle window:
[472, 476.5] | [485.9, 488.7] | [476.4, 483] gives 0.19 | 2.45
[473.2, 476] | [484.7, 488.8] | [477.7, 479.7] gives 0.19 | 2.48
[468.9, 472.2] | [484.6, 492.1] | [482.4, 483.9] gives 0.06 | 2.5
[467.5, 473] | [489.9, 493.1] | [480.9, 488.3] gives 0.13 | 2.53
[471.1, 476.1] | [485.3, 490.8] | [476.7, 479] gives 0.30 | 2.54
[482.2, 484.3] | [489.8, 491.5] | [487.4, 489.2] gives 0.16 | 2.51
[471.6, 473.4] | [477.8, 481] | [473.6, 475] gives 0.02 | 2.6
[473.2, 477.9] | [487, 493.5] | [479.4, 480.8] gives -0.08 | 2.41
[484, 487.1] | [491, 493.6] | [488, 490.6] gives 0.09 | 2.5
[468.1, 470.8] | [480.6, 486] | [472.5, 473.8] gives -0.01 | 2.55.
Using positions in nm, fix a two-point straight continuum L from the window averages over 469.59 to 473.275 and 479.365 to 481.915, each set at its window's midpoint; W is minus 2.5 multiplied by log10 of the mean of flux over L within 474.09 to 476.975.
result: 0.08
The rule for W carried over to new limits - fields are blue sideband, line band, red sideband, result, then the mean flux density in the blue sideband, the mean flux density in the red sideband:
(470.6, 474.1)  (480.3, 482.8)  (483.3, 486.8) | 0.03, 2.62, 2.57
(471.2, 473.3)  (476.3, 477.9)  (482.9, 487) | 0.17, 2.69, 2.55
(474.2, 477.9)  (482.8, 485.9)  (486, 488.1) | -0.10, 2.38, 2.36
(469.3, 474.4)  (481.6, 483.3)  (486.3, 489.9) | 0.02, 2.59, 2.38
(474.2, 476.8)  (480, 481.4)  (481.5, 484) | -0.05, 2.42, 2.42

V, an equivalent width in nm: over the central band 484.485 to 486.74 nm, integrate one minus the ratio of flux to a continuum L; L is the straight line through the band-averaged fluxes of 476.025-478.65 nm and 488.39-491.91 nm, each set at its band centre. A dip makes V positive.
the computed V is -0.23 nm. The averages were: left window 2.21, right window 2.45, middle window 2.61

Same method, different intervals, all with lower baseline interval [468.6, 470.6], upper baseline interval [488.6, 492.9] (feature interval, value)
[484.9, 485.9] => -0.102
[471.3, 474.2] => -0.076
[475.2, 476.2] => 0.072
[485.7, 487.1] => 0.028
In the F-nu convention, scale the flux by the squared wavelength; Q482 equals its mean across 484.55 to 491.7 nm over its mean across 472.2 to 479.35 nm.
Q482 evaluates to 1.1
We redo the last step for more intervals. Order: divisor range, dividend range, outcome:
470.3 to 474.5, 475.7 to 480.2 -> 0.91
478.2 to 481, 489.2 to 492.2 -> 1.08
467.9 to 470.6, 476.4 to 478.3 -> 0.89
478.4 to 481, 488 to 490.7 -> 1.03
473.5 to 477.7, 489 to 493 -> 1.10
